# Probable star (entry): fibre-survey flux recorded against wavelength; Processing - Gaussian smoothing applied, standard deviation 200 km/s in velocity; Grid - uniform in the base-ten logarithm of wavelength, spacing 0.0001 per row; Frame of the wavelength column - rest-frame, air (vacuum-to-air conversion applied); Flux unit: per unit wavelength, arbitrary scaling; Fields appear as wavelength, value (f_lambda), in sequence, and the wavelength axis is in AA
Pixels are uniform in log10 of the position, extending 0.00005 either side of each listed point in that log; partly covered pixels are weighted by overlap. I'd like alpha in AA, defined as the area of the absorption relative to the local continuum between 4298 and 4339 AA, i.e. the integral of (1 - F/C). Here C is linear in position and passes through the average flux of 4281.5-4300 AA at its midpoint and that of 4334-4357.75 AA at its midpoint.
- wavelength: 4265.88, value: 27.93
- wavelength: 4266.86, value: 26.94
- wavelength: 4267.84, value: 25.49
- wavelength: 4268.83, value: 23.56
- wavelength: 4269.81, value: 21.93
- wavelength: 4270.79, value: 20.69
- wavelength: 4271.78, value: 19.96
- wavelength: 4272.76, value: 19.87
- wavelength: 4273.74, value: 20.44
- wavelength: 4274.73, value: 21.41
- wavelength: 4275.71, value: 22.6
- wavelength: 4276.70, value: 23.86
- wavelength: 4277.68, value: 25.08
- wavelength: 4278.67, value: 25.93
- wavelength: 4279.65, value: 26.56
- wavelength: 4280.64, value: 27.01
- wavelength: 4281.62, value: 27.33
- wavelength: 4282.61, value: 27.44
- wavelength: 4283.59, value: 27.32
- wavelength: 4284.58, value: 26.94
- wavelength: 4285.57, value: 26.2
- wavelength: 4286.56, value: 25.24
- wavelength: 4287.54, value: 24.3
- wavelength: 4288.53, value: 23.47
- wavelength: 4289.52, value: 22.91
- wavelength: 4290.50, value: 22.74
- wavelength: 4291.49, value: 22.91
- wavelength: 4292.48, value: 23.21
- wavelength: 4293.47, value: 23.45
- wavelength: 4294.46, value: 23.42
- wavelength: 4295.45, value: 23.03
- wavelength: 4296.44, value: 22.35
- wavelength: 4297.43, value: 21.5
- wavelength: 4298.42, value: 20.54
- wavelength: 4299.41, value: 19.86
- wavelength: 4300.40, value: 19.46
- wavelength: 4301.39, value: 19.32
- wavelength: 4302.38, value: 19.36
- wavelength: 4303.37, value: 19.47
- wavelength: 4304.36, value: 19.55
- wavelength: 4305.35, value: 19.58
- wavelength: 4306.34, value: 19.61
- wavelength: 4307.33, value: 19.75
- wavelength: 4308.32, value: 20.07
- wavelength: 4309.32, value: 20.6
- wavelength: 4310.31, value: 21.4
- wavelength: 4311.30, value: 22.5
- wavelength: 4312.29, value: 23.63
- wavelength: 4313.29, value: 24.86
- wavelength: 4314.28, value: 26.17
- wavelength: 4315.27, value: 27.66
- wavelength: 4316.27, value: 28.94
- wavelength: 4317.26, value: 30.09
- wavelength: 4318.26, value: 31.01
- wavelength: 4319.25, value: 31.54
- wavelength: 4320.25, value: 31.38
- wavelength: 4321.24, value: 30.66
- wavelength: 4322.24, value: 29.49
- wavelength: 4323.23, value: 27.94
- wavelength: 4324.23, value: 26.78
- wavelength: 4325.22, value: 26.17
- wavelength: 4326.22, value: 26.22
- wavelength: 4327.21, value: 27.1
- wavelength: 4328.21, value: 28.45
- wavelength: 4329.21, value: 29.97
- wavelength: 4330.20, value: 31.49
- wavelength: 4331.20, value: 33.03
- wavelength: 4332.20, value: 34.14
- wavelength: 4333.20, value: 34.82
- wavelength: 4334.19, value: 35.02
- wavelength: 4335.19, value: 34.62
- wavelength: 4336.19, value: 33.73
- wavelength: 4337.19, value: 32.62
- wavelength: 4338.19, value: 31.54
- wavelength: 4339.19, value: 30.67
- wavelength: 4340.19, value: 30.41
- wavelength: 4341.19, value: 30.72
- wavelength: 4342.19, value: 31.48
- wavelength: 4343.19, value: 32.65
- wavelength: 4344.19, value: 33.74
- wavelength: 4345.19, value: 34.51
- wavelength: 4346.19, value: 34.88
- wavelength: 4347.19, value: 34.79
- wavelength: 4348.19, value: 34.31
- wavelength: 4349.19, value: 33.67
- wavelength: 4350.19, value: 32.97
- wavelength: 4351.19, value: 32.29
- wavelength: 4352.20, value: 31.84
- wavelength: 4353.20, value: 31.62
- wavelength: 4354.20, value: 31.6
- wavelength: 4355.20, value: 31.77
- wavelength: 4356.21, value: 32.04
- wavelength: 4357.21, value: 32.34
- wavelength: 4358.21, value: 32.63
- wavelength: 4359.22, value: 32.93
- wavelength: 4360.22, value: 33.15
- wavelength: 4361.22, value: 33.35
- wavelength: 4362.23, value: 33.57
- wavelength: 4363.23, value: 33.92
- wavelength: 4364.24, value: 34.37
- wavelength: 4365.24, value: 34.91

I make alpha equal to 2.68 AA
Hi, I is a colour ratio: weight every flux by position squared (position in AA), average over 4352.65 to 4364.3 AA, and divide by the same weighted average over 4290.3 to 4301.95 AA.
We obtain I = 1.5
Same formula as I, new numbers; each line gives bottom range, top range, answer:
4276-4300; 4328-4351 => 1.39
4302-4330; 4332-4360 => 1.31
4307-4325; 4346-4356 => 1.26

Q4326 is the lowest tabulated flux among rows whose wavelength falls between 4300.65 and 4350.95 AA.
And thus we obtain 19.32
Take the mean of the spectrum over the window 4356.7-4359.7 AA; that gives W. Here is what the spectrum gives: 32.6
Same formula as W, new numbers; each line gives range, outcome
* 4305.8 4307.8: 19.7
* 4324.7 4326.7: 26.2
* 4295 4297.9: 22.3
